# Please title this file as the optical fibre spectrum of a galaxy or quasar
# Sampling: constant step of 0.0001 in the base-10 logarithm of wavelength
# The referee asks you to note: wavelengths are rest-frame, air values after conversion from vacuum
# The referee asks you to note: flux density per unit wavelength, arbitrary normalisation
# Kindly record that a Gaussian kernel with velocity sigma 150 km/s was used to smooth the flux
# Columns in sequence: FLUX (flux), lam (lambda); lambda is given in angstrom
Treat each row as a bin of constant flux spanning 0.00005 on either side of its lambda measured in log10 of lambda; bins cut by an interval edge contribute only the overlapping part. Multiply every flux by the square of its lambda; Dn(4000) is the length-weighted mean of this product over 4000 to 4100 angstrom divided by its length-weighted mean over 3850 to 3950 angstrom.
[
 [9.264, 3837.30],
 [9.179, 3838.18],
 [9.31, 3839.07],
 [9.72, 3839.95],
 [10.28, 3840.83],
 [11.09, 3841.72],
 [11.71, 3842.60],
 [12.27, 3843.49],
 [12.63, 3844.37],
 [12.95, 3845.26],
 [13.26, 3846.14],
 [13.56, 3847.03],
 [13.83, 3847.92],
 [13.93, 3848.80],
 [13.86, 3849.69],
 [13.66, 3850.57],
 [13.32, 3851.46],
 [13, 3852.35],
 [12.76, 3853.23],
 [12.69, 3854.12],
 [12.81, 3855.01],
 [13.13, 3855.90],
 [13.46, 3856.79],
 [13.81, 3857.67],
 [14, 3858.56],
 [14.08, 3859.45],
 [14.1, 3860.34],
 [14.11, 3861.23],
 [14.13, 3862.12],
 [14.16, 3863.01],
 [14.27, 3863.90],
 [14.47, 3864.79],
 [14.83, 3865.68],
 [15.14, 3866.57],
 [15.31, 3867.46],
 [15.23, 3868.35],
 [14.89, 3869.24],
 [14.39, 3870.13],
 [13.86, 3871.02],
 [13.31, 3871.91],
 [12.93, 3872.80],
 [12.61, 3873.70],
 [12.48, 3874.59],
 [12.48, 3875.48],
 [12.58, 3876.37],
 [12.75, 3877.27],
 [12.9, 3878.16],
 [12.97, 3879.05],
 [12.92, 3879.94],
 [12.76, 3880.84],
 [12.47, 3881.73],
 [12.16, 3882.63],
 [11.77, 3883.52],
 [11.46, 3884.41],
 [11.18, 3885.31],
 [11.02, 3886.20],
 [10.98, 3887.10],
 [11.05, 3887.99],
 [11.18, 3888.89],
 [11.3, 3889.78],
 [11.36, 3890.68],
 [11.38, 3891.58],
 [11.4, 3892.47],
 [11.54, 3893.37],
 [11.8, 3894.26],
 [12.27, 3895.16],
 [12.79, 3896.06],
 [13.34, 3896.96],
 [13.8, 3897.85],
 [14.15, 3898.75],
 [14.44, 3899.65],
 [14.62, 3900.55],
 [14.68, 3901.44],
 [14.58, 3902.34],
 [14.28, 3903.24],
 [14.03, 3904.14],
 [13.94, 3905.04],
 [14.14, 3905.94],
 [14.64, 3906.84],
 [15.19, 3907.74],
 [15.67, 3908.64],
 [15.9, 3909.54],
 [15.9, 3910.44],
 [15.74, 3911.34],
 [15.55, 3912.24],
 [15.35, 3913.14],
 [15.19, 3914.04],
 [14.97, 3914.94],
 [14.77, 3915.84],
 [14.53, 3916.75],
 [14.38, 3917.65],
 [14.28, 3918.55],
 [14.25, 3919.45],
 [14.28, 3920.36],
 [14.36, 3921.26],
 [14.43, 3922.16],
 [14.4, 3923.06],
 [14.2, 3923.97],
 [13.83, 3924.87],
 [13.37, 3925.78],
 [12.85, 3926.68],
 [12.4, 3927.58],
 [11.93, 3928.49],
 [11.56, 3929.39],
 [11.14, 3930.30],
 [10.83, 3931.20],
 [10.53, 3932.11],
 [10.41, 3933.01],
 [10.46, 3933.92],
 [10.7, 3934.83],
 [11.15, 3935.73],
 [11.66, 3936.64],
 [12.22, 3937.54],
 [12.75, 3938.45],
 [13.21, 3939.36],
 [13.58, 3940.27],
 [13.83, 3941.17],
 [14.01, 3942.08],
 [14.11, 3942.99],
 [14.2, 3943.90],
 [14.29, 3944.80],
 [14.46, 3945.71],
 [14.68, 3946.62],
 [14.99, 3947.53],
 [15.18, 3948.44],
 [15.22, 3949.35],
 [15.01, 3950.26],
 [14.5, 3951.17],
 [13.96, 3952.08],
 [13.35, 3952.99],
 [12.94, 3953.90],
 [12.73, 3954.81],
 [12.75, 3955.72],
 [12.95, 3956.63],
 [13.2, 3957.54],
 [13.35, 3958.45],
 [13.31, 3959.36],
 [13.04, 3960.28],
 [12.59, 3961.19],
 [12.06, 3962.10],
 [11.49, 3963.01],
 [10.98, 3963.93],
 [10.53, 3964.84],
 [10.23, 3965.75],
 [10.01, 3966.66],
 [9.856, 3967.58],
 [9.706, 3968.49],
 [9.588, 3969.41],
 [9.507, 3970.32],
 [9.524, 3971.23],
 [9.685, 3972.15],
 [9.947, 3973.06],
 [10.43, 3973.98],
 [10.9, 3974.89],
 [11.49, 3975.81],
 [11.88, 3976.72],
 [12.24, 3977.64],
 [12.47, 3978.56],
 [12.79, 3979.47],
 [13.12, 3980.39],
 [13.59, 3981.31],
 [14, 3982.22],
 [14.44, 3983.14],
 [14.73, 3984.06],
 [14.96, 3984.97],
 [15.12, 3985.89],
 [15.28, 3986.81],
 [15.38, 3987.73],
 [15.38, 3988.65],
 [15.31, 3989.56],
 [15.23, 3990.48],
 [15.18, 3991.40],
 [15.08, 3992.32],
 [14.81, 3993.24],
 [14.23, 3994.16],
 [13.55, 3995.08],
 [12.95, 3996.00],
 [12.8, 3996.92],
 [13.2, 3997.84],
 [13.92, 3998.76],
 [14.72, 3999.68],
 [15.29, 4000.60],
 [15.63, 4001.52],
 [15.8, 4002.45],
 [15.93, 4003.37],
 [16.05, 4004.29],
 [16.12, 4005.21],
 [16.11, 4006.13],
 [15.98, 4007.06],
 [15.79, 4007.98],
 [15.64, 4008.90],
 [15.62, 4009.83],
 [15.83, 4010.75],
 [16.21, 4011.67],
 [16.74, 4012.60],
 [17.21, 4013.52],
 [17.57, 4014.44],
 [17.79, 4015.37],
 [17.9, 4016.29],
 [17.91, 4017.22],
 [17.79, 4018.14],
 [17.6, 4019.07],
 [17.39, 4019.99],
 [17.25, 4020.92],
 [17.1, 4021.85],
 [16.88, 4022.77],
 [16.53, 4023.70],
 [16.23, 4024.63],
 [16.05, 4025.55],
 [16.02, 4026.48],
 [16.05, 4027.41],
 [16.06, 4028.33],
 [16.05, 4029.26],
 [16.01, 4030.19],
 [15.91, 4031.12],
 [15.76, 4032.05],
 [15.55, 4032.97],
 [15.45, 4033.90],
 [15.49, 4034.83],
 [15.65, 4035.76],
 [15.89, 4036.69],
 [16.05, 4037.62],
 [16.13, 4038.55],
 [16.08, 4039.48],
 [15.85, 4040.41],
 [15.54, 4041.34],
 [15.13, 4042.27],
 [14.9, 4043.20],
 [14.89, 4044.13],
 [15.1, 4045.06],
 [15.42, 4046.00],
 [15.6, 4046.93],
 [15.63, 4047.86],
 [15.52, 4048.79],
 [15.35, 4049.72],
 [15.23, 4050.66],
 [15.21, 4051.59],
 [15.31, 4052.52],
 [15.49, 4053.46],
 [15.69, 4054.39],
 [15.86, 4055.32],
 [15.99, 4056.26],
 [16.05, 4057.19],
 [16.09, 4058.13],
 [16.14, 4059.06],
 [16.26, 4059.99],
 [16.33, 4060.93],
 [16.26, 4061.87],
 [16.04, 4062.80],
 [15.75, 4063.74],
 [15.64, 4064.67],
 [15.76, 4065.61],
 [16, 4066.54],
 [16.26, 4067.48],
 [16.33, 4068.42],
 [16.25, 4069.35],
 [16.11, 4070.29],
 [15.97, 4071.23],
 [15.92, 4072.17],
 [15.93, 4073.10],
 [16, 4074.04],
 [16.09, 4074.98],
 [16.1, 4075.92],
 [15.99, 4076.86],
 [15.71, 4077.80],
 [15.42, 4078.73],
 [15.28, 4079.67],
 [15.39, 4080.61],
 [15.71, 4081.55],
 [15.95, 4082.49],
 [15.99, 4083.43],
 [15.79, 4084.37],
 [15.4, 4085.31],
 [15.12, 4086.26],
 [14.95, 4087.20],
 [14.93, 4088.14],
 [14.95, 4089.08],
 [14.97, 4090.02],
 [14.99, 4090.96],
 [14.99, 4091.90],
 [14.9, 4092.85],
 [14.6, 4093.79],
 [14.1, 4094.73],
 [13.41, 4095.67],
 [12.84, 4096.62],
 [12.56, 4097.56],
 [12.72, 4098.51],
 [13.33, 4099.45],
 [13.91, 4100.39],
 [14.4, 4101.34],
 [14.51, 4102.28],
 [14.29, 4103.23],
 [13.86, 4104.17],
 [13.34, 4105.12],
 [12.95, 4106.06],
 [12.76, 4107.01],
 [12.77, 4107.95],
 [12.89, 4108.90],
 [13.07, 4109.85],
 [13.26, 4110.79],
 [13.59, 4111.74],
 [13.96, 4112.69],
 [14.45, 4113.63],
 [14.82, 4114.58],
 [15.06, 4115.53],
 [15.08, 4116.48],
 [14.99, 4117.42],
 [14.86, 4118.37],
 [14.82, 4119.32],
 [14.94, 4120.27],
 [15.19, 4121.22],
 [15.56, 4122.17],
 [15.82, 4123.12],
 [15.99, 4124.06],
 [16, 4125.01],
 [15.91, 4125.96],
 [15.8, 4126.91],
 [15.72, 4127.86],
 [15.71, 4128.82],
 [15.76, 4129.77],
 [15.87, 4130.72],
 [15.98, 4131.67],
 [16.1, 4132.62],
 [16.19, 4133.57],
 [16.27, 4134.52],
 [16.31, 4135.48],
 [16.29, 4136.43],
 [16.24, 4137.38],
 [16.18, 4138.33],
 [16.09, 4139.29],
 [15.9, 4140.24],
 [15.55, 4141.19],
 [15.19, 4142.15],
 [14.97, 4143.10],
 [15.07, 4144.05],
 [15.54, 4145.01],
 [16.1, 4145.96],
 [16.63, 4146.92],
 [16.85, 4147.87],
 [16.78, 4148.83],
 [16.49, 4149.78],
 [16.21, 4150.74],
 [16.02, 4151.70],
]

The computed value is 1.3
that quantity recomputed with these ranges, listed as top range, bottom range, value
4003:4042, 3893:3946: 1.27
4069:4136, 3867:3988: 1.25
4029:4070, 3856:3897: 1.33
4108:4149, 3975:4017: 1.10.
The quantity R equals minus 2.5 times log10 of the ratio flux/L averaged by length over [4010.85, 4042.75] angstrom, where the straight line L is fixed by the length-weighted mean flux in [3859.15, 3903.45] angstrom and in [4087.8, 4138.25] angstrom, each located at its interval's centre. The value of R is -0.166 mag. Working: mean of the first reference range 13.1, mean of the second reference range 14.7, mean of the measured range 16.4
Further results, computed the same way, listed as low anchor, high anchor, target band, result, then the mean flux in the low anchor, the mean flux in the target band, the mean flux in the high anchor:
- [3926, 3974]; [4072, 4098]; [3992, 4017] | -0.156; 12.3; 15.5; 15.1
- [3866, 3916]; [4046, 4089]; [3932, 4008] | 0.099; 13.4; 13.2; 15.8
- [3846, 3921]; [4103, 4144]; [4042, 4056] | -0.057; 13.6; 15.4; 15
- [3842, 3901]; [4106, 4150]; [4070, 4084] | -0.070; 13.1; 15.8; 15.3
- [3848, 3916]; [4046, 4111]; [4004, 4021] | -0.153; 13.5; 16.8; 15.1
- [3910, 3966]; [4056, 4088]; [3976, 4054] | -0.047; 13.3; 15.4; 15.9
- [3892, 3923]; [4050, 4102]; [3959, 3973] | 0.334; 14.3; 10.8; 15.3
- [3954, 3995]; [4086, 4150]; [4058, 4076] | -0.140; 12.6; 16.1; 14.9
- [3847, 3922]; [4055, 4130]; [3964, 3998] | 0.130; 13.6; 12.7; 15.1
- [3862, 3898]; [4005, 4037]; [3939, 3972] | 0.158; 12.8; 12.7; 16.4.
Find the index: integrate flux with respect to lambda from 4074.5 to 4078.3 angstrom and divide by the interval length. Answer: 16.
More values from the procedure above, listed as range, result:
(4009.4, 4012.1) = 15.9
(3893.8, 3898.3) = 12.8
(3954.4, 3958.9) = 13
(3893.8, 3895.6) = 12.1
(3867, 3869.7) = 15.2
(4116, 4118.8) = 15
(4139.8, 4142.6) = 15.5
